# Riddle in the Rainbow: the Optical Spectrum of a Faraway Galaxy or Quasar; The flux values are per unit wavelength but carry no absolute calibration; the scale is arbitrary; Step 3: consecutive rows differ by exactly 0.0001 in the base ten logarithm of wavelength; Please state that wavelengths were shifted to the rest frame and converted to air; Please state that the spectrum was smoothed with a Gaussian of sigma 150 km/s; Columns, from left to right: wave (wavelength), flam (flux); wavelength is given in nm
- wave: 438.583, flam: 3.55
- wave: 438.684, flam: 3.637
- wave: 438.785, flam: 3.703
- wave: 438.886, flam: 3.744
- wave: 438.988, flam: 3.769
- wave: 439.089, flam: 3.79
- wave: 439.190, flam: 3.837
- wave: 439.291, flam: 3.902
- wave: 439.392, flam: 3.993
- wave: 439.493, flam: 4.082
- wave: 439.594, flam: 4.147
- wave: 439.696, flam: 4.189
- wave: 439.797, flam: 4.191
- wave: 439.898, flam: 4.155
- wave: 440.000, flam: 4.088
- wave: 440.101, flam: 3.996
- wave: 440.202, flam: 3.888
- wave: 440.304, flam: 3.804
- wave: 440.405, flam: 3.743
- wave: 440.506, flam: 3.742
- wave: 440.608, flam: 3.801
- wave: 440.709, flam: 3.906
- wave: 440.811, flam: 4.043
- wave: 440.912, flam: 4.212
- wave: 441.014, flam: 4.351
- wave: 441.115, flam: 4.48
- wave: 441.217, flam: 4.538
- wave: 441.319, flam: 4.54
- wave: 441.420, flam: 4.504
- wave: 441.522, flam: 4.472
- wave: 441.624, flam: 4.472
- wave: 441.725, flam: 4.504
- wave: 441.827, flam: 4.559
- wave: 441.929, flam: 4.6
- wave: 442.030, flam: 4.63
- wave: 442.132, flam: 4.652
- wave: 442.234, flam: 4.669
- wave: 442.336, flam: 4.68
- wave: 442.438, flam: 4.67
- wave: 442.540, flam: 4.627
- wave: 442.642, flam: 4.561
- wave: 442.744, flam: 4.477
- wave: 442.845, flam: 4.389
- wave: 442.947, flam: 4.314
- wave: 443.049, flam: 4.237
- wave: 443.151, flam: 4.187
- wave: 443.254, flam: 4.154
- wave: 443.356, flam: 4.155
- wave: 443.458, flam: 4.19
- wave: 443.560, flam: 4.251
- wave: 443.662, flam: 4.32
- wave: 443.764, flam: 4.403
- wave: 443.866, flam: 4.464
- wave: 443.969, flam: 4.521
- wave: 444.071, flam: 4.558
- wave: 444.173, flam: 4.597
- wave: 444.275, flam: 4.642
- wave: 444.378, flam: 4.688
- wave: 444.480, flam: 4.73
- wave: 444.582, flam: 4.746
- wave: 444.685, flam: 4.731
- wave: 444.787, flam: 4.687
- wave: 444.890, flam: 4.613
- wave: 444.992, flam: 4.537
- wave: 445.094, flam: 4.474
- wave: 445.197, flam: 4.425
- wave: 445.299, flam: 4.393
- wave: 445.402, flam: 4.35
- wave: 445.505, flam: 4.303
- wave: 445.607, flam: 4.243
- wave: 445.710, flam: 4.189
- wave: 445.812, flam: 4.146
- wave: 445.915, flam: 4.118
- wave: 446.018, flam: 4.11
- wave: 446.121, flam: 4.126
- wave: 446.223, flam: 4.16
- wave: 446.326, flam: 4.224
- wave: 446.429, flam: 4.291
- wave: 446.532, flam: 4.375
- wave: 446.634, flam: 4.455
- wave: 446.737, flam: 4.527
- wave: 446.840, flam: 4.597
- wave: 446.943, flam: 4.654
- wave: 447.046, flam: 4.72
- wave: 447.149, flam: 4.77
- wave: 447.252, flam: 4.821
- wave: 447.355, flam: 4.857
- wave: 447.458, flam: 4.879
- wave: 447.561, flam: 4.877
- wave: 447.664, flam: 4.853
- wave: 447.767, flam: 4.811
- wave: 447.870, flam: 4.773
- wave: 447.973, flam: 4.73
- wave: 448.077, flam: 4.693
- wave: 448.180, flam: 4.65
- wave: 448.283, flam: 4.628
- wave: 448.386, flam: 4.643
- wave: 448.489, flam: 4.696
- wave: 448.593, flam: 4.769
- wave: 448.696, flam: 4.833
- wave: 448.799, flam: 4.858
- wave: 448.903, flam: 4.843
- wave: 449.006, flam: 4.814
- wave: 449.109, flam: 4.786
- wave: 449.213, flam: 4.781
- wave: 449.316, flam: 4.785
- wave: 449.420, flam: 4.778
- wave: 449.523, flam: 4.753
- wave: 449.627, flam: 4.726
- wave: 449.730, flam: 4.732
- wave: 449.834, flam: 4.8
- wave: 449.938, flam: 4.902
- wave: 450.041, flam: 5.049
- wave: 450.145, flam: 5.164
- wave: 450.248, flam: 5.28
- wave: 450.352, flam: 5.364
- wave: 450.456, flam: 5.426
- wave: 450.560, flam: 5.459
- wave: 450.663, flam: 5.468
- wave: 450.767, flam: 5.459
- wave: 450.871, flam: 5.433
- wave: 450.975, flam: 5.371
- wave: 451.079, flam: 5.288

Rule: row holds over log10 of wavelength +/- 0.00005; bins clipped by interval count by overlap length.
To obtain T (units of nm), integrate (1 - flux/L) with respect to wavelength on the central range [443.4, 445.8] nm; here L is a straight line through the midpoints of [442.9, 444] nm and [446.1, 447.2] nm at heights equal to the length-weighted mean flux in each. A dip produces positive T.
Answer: -0.07 nm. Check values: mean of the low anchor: 4.28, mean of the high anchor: 4.46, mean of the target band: 4.48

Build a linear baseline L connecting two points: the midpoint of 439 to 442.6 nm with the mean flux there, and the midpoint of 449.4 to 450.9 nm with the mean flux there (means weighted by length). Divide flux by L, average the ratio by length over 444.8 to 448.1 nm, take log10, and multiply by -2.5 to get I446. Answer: 0.06 mag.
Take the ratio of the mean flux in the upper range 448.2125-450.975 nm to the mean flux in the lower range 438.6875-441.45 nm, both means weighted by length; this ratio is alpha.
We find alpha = 1.2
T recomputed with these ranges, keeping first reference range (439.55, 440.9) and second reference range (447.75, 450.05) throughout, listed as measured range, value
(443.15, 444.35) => -0.02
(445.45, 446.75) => 0.08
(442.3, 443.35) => -0.05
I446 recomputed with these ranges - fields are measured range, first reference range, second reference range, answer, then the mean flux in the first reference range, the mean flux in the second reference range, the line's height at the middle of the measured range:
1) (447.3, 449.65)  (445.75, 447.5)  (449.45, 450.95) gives 0.01 mag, 4.46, 5.14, 4.81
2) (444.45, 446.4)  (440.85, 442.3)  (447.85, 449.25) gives 0.06 mag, 4.51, 4.75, 4.64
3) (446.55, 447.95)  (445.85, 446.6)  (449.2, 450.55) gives -0.07 mag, 4.21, 4.98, 4.42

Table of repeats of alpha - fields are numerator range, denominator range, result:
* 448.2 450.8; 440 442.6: 1.14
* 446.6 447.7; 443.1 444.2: 1.09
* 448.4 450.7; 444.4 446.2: 1.12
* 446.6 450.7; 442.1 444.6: 1.08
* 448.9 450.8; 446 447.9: 1.10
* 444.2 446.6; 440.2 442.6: 1.01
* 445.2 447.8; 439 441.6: 1.09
